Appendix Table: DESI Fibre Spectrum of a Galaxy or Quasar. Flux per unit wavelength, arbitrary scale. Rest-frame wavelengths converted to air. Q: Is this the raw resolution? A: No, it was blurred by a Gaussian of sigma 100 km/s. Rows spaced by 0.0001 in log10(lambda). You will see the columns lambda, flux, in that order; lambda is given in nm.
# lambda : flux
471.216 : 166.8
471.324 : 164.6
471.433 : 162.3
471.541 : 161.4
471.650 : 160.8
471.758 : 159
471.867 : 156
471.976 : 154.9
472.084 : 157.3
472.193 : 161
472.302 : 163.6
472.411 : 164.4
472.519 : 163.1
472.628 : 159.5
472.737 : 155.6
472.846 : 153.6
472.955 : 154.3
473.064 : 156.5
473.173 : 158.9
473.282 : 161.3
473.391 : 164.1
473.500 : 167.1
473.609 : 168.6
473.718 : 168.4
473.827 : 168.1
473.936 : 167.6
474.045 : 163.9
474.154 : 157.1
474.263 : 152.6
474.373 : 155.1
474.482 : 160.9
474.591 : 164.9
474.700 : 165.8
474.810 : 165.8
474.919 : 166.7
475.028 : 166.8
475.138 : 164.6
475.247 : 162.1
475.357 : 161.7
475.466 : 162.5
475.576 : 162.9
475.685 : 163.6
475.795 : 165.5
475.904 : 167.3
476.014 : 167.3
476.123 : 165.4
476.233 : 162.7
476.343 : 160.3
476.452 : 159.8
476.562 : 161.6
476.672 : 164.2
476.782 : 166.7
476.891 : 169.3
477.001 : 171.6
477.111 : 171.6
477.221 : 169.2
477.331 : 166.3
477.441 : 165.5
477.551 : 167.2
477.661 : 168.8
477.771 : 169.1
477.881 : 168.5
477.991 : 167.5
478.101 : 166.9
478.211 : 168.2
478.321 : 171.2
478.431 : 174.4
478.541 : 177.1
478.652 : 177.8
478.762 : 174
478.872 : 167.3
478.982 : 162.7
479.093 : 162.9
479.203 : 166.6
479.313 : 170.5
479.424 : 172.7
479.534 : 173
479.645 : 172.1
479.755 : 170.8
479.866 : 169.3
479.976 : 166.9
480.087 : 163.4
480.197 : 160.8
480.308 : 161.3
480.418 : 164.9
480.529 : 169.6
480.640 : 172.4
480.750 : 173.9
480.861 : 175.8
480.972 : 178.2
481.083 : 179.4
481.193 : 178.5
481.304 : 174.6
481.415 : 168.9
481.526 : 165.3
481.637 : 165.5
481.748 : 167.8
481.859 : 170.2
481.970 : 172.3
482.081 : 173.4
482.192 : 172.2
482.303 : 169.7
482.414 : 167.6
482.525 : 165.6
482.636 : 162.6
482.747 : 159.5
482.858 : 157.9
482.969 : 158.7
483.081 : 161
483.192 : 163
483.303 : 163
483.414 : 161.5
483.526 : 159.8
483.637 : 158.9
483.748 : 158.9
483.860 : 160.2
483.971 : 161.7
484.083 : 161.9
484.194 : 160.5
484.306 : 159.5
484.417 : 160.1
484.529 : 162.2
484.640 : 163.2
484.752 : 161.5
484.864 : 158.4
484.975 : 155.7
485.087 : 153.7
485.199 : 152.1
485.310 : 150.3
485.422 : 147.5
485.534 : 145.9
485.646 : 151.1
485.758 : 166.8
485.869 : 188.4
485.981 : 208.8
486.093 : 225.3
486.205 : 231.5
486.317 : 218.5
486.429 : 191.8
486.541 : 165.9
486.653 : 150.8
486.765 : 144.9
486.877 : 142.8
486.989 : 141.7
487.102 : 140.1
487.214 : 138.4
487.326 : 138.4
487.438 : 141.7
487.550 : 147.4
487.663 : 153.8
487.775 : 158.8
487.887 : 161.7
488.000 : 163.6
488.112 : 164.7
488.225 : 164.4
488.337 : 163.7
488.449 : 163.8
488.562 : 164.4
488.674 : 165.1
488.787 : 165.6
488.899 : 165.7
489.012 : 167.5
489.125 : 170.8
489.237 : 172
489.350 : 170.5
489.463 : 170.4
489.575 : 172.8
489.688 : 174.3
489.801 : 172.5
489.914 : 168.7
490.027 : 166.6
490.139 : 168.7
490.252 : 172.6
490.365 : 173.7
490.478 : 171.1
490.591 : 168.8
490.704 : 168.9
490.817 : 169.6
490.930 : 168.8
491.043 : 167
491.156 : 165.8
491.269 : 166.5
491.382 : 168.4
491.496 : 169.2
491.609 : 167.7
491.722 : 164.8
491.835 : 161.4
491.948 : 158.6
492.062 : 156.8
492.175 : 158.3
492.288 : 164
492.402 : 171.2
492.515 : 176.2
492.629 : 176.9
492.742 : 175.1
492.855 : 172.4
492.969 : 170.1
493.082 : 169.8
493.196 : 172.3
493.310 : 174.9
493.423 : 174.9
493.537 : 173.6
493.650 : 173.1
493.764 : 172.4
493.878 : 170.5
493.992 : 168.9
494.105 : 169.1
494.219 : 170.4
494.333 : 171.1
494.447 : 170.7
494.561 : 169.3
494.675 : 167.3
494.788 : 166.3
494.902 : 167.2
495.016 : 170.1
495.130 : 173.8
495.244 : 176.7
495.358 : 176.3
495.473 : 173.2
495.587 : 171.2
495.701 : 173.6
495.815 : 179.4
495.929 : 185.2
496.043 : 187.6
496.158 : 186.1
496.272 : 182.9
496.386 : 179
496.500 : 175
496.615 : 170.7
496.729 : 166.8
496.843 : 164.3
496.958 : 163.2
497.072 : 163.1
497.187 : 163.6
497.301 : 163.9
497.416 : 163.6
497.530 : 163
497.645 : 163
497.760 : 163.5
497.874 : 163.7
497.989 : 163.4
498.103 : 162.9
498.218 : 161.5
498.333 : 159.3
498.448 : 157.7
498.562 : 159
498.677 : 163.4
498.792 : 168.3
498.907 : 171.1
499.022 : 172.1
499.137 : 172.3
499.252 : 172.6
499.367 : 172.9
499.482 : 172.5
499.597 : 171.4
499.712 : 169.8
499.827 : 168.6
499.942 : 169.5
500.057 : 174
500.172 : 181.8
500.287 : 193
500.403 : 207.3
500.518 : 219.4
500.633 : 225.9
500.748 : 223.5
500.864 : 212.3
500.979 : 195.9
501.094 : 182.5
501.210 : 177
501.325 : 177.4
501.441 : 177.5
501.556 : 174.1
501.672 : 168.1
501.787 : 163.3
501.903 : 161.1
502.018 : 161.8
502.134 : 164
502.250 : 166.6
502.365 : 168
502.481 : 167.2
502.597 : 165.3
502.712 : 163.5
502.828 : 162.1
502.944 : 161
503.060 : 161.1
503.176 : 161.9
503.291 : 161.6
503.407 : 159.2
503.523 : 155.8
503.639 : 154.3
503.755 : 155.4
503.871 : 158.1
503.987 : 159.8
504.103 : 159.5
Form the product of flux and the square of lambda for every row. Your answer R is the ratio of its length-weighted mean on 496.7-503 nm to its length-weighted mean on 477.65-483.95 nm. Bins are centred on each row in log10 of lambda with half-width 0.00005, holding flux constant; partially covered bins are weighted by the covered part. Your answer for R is 1.1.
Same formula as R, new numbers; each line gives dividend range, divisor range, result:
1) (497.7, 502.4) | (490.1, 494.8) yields 1.07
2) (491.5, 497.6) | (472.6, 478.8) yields 1.12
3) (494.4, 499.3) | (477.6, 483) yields 1.07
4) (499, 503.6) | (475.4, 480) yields 1.15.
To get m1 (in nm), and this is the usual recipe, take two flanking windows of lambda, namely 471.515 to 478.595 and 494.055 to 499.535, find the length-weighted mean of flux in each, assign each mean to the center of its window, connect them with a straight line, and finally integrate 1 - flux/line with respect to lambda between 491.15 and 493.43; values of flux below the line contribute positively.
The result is 0.00 nm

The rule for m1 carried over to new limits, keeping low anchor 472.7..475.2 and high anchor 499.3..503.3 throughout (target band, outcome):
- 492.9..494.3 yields 0.012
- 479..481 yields -0.041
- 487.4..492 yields 0.133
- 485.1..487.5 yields 0.049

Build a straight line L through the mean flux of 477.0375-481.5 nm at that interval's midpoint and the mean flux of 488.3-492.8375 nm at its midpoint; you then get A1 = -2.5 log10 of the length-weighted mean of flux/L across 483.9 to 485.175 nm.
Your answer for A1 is 0.06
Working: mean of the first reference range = 170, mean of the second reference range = 168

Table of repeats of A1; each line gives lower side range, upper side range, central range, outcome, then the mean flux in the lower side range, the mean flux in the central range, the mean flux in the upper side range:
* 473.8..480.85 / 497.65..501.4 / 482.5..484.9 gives 0.06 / 167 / 161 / 178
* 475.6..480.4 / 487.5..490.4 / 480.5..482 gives -0.03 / 168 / 172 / 166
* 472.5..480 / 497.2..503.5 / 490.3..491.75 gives 0.01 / 166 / 169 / 173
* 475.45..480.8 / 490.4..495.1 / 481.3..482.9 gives 0.00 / 168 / 167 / 169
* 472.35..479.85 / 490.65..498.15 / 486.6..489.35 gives 0.08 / 165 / 157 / 170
